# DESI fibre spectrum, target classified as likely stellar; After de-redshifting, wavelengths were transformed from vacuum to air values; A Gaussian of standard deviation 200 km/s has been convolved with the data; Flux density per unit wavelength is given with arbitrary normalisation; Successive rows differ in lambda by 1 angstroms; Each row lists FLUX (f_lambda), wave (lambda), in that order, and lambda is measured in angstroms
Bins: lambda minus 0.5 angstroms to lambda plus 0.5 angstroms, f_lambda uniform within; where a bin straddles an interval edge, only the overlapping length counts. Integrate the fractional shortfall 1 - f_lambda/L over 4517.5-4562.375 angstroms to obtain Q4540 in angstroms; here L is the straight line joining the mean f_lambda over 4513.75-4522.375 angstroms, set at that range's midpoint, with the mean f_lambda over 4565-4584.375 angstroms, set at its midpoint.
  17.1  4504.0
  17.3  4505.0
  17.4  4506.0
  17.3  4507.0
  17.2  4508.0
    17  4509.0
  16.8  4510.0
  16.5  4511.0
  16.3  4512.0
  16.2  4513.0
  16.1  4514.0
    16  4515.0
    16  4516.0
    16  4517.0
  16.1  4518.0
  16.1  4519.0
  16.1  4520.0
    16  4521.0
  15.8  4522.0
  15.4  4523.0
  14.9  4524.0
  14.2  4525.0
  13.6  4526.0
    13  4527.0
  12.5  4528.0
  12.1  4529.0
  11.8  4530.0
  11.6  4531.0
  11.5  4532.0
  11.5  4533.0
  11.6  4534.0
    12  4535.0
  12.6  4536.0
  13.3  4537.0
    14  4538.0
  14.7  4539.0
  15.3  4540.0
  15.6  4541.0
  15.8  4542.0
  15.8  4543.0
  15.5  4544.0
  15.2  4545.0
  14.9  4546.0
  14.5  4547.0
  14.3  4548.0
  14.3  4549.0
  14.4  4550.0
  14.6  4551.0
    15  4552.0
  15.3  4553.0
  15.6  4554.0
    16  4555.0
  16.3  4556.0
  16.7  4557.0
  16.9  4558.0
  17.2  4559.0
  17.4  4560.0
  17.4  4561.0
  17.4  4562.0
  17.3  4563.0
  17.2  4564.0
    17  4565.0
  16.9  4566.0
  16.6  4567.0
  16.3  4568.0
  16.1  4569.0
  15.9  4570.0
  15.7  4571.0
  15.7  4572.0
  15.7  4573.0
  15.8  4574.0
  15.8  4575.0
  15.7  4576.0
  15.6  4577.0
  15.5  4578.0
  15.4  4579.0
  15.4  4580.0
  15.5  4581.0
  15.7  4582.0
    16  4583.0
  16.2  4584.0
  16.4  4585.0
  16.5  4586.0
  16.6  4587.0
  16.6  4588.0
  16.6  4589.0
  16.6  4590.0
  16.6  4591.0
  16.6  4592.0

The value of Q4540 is 3.6 angstroms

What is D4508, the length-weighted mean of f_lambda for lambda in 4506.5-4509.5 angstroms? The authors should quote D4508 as 17.2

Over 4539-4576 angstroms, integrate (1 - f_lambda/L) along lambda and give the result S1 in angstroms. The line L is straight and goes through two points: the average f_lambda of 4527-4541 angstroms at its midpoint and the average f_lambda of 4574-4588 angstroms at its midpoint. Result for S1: -4.1 angstroms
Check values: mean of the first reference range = 12.8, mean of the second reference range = 15.9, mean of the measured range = 15.9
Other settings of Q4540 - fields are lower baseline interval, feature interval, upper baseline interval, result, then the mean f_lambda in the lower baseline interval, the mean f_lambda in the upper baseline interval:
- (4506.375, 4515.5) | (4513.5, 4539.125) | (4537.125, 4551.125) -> 3.0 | 16.6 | 14.9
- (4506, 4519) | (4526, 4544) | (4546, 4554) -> 2.5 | 16.5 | 14.7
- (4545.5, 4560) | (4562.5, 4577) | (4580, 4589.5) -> -0.3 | 15.5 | 16.2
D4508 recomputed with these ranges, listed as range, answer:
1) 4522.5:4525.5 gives 14.8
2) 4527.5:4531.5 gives 12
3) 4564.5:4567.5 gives 16.8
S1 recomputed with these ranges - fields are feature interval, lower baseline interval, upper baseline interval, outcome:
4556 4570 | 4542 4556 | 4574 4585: -1.37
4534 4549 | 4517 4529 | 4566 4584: 0.74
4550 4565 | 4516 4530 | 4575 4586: -1.03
